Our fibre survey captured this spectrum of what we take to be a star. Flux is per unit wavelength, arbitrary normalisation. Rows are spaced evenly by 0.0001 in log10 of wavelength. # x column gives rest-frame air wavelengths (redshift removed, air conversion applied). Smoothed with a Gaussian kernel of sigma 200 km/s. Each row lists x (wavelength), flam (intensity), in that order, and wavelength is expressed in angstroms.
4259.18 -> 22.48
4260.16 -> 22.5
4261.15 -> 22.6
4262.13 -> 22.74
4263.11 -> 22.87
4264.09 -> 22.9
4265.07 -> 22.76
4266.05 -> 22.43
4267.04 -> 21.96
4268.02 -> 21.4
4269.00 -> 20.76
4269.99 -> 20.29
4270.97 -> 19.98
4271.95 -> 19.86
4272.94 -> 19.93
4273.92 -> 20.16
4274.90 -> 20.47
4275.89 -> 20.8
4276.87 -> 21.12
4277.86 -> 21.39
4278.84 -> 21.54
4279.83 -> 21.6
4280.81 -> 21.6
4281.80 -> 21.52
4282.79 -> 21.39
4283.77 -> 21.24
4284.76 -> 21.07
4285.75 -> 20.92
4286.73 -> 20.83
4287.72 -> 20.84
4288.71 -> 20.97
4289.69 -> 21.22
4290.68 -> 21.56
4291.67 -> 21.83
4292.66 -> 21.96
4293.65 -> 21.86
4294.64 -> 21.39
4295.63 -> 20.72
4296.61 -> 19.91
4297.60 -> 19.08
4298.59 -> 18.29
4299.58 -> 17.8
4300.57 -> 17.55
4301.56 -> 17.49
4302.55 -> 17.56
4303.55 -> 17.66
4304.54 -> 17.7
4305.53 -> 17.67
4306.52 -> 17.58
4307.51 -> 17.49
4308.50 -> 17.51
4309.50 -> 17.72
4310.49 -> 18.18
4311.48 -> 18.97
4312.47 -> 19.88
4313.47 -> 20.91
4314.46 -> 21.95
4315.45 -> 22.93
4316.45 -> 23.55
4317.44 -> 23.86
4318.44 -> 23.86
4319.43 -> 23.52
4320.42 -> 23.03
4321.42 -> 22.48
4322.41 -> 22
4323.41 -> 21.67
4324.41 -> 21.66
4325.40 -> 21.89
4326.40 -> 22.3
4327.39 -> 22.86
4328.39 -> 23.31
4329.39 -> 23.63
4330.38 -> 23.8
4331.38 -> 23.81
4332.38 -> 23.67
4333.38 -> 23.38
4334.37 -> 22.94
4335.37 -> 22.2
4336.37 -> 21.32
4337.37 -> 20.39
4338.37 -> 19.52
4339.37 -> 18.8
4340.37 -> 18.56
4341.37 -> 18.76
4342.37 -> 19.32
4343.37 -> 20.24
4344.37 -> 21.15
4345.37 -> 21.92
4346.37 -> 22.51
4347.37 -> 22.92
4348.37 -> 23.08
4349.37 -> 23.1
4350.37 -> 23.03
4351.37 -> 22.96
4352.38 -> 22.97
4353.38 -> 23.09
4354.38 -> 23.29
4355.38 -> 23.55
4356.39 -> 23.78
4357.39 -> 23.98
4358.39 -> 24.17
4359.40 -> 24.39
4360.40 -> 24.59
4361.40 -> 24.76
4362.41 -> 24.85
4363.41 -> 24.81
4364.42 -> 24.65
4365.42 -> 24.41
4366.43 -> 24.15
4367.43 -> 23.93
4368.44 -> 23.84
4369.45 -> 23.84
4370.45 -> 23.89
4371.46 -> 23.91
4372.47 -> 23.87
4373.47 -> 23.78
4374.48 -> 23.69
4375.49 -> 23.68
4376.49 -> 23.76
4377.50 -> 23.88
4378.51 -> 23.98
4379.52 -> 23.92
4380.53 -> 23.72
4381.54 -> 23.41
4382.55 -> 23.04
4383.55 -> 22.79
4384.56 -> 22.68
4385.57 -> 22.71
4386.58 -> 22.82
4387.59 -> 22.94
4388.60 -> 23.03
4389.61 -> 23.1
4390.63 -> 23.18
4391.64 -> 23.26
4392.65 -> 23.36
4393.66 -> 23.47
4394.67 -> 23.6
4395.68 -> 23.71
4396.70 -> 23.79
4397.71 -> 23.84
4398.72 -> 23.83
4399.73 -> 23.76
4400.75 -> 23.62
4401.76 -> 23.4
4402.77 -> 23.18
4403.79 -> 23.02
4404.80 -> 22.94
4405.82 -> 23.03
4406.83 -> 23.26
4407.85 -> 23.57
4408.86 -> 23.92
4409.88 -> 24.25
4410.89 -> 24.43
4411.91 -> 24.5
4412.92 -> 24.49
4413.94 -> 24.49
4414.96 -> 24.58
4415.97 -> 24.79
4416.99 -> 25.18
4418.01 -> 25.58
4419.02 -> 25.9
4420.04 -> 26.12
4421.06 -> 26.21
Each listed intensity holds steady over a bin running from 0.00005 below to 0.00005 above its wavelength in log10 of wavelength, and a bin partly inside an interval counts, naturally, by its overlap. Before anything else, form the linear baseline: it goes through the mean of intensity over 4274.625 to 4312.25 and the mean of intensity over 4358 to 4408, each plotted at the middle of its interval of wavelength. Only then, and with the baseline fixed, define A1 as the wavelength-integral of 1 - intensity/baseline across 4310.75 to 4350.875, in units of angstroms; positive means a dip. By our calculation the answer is -0.9 angstroms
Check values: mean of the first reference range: 19.9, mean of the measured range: 21.9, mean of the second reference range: 23.7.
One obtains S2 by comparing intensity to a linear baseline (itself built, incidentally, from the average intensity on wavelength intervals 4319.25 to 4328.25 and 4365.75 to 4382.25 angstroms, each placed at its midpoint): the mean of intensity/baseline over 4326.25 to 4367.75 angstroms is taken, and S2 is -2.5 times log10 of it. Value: 0.01 mag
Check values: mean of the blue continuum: 22.4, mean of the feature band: 22.7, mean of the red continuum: 23.8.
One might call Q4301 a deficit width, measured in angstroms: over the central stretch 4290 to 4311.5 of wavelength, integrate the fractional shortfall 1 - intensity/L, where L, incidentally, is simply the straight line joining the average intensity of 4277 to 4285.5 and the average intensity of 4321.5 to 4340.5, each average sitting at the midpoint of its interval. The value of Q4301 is 2.6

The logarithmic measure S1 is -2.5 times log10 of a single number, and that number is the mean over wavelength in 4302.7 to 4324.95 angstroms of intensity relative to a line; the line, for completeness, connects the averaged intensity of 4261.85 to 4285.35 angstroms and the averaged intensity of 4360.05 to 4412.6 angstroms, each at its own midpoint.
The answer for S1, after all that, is 0.085 mag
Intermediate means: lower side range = 21.3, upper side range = 23.7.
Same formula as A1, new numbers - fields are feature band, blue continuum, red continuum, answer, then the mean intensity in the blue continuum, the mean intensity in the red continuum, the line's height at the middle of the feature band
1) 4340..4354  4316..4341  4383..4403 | 0.5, 22.3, 23.3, 22.6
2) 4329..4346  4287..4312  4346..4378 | 0.5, 19.2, 23.8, 22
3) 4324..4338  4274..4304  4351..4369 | -0.1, 20.4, 24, 22.5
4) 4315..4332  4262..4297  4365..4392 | -0.5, 21.3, 23.5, 22.3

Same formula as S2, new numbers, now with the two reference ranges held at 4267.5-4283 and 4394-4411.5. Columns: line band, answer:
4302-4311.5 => 0.21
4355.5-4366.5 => -0.08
